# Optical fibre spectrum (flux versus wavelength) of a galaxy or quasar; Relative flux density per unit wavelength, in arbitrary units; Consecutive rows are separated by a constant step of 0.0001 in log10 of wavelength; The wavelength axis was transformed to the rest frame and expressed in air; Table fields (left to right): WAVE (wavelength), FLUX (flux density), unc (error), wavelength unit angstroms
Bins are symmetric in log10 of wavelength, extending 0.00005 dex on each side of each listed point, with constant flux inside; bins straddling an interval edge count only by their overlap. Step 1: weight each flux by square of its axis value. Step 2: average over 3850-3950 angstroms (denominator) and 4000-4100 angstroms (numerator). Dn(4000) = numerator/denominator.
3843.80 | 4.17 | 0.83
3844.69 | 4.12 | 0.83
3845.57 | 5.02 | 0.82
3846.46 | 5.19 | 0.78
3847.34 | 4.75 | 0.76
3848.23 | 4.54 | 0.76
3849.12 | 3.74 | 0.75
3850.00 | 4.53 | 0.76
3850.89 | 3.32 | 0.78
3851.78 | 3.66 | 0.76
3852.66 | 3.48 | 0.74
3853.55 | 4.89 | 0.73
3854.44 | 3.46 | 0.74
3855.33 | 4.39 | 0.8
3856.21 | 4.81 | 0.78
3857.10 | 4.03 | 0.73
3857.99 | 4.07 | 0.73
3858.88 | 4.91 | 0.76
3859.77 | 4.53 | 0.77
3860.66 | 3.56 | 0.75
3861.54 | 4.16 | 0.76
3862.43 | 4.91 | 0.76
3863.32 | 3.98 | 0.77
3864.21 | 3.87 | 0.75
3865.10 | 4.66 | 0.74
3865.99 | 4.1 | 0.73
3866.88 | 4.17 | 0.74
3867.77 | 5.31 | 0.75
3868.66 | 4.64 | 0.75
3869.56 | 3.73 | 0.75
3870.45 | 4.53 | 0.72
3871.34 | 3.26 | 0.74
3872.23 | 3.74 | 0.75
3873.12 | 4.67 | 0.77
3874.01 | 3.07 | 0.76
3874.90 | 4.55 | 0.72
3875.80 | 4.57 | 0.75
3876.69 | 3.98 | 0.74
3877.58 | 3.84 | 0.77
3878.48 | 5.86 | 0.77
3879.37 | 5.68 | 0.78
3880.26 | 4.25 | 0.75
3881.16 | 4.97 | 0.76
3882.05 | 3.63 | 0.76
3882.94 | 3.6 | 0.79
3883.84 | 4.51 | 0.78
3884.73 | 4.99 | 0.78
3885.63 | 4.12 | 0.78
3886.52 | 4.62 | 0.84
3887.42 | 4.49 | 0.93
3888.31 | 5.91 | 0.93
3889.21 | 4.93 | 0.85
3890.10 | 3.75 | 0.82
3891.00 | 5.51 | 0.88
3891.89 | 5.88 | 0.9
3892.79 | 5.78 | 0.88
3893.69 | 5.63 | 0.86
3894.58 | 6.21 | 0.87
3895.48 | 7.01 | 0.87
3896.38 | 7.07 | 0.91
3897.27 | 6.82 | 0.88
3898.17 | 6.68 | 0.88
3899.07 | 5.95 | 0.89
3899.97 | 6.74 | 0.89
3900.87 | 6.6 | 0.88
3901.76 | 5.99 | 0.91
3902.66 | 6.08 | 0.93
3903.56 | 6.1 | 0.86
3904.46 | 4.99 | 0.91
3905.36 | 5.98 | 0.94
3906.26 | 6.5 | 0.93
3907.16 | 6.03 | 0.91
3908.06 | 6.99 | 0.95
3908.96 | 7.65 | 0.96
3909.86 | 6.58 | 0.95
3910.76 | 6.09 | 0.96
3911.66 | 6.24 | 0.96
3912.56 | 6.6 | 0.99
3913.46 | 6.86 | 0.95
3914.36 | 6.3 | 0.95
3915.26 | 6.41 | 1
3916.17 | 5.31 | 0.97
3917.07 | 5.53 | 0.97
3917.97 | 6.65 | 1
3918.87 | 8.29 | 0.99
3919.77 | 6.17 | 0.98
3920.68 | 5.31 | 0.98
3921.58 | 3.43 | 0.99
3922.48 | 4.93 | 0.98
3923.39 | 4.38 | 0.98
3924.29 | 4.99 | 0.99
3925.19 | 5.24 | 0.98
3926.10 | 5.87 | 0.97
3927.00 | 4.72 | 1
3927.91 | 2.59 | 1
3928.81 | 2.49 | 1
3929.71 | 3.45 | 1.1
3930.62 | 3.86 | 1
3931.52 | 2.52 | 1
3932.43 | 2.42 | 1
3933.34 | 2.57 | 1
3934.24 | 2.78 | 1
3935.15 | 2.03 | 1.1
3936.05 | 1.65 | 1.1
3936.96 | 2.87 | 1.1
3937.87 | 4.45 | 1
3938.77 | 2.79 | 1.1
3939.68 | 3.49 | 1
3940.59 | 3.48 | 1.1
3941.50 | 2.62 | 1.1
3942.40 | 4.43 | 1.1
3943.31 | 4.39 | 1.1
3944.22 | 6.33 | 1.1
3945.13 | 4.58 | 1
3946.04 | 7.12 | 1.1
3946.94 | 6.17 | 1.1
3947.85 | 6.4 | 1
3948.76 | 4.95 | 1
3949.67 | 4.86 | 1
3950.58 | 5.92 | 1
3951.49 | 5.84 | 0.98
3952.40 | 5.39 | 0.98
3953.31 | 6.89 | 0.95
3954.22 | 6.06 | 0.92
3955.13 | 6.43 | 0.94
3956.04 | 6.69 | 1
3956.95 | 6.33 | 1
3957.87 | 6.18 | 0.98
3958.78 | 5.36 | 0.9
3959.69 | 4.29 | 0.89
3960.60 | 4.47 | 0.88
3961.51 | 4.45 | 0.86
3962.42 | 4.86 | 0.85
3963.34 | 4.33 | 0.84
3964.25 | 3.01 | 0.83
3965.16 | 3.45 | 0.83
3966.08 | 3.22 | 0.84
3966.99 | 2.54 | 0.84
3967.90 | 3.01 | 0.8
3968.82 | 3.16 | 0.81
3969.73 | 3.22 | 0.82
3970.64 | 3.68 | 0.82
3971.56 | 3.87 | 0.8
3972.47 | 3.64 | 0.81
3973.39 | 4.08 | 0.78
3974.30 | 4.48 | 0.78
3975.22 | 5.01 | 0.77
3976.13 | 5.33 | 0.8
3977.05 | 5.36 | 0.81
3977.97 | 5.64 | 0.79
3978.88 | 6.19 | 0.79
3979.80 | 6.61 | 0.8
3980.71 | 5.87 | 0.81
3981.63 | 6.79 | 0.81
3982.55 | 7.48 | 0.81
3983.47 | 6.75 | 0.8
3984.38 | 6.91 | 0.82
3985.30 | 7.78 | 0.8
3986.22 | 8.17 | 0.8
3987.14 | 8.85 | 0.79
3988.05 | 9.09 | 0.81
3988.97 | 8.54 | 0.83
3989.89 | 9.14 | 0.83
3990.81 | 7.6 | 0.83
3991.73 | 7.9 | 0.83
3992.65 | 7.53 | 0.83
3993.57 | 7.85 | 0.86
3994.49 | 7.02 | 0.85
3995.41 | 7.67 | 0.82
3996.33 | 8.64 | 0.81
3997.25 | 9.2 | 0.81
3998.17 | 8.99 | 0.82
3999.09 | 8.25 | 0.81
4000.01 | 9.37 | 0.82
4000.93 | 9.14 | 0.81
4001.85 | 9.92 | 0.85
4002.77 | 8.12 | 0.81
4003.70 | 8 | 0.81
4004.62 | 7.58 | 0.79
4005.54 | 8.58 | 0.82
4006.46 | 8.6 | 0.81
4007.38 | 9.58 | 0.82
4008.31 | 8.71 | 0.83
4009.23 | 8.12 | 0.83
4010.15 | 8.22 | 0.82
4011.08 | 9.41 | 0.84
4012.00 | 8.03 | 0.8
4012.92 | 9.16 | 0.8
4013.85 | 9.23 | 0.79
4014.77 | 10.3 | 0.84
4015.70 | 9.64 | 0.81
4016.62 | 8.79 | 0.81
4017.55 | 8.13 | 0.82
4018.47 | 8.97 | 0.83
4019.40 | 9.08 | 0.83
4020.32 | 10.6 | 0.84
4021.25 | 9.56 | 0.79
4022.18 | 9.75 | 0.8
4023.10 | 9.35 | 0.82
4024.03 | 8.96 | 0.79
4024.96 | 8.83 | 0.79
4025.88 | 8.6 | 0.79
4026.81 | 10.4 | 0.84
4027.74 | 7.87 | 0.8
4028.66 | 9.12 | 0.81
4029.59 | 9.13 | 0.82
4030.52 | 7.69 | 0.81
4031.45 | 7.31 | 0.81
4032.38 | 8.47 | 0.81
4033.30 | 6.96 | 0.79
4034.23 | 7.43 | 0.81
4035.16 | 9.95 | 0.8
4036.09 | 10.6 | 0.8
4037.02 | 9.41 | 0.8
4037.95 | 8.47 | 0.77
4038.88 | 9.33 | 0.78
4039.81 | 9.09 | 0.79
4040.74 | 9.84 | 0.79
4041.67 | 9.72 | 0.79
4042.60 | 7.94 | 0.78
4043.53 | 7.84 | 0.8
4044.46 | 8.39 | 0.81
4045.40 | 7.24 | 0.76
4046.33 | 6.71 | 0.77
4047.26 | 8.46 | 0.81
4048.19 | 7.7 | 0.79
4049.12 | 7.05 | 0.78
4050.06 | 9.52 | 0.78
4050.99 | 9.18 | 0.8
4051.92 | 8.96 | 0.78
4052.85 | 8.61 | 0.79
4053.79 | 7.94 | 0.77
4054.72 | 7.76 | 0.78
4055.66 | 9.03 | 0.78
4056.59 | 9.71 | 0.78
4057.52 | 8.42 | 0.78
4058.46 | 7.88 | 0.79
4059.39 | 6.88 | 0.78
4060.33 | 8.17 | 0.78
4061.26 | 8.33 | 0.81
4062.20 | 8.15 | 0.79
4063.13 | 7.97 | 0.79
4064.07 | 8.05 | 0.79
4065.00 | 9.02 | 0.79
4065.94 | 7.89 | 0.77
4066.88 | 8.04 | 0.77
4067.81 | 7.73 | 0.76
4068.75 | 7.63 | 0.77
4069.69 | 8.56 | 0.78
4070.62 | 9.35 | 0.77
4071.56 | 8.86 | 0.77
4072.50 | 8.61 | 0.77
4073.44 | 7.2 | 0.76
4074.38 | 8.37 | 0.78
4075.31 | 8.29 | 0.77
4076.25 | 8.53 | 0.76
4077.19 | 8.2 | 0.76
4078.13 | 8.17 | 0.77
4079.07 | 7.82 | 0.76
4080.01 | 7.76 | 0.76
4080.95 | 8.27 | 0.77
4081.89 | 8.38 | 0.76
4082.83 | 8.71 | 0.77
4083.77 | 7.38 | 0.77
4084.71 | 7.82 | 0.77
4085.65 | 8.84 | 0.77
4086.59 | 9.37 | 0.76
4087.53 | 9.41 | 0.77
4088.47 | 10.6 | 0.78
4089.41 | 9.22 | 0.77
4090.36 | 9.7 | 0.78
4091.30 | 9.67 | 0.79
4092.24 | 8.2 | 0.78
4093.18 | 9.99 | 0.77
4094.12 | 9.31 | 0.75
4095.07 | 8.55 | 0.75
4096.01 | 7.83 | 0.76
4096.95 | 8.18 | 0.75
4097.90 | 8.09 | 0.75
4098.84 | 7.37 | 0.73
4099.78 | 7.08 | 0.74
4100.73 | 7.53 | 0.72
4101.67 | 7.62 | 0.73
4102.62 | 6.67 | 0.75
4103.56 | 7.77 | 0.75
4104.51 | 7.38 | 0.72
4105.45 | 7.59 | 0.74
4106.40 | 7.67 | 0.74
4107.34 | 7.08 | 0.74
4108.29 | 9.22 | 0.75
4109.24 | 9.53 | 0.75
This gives 1.91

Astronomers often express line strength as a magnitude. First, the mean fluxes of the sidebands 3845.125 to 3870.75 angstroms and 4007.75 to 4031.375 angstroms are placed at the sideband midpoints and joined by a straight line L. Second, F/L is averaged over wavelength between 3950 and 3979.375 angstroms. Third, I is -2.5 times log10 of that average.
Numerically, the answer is 0.47 mag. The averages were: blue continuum 4.31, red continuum 9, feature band 4.76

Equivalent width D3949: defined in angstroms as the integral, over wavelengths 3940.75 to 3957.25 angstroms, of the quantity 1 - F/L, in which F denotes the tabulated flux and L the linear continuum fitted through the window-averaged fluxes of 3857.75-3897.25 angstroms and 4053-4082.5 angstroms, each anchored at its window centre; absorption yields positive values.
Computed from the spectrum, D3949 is 1.2 angstroms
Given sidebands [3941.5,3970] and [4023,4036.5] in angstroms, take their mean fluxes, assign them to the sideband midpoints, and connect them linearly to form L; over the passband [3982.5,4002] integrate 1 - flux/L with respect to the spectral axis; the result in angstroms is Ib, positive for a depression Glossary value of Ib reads -4.2 angstroms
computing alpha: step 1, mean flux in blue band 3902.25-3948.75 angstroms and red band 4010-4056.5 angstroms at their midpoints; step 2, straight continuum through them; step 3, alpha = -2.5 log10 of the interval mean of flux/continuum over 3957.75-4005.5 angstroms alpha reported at 0.115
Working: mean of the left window 4.93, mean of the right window 8.76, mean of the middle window 6.33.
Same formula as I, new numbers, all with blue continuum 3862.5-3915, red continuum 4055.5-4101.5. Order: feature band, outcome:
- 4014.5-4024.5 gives -0.25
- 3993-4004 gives -0.20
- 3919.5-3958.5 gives 0.32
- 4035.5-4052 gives -0.11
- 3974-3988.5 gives 0.02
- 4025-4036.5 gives -0.14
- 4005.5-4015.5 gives -0.22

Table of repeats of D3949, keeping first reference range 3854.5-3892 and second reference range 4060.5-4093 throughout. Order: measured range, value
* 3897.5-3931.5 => -2.90 angstroms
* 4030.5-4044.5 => -1.79 angstroms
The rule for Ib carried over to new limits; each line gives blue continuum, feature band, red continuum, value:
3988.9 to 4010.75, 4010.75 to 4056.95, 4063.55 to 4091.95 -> -1.7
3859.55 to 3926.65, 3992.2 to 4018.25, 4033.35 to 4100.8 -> -4.6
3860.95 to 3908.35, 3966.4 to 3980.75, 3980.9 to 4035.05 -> 6.0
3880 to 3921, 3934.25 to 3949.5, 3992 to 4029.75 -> 6.1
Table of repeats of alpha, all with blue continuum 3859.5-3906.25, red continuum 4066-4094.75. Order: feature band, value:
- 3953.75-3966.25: 0.27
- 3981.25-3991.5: -0.15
